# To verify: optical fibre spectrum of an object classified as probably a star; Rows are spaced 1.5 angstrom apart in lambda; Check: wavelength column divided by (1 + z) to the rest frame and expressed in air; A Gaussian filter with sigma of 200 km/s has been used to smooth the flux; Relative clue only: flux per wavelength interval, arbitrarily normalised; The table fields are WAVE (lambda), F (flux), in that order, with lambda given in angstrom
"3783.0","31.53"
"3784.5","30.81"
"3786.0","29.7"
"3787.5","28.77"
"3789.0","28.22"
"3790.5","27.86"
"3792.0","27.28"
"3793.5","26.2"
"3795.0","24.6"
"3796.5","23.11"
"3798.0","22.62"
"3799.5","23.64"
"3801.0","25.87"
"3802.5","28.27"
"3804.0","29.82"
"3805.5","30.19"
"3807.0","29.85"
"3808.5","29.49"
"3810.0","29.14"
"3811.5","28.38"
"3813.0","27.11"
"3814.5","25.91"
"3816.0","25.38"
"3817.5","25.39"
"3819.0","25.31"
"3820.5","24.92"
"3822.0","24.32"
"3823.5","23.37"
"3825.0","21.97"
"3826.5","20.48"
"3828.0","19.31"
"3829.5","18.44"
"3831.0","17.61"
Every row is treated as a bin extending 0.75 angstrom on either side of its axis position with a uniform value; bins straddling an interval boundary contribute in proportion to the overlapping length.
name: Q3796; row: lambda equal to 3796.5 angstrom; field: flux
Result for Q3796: 23.11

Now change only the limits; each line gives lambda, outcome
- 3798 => 22.62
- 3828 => 19.31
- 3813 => 27.11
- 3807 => 29.85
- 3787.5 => 28.77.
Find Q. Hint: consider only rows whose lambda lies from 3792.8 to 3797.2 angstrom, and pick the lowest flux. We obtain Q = 23.11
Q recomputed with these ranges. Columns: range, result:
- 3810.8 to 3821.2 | 24.92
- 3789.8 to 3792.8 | 27.28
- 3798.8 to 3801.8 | 23.64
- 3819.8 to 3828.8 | 19.31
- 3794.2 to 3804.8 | 22.62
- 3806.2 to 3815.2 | 25.91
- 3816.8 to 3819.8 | 25.31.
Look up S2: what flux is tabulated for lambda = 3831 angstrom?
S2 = 17.61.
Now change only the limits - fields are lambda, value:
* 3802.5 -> 28.27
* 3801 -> 25.87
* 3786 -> 29.7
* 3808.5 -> 29.49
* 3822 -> 24.32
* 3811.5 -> 28.38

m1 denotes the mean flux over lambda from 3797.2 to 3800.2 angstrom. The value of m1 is 23.1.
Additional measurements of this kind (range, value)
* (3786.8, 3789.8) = 28.5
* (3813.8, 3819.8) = 25.5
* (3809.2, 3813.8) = 28.2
